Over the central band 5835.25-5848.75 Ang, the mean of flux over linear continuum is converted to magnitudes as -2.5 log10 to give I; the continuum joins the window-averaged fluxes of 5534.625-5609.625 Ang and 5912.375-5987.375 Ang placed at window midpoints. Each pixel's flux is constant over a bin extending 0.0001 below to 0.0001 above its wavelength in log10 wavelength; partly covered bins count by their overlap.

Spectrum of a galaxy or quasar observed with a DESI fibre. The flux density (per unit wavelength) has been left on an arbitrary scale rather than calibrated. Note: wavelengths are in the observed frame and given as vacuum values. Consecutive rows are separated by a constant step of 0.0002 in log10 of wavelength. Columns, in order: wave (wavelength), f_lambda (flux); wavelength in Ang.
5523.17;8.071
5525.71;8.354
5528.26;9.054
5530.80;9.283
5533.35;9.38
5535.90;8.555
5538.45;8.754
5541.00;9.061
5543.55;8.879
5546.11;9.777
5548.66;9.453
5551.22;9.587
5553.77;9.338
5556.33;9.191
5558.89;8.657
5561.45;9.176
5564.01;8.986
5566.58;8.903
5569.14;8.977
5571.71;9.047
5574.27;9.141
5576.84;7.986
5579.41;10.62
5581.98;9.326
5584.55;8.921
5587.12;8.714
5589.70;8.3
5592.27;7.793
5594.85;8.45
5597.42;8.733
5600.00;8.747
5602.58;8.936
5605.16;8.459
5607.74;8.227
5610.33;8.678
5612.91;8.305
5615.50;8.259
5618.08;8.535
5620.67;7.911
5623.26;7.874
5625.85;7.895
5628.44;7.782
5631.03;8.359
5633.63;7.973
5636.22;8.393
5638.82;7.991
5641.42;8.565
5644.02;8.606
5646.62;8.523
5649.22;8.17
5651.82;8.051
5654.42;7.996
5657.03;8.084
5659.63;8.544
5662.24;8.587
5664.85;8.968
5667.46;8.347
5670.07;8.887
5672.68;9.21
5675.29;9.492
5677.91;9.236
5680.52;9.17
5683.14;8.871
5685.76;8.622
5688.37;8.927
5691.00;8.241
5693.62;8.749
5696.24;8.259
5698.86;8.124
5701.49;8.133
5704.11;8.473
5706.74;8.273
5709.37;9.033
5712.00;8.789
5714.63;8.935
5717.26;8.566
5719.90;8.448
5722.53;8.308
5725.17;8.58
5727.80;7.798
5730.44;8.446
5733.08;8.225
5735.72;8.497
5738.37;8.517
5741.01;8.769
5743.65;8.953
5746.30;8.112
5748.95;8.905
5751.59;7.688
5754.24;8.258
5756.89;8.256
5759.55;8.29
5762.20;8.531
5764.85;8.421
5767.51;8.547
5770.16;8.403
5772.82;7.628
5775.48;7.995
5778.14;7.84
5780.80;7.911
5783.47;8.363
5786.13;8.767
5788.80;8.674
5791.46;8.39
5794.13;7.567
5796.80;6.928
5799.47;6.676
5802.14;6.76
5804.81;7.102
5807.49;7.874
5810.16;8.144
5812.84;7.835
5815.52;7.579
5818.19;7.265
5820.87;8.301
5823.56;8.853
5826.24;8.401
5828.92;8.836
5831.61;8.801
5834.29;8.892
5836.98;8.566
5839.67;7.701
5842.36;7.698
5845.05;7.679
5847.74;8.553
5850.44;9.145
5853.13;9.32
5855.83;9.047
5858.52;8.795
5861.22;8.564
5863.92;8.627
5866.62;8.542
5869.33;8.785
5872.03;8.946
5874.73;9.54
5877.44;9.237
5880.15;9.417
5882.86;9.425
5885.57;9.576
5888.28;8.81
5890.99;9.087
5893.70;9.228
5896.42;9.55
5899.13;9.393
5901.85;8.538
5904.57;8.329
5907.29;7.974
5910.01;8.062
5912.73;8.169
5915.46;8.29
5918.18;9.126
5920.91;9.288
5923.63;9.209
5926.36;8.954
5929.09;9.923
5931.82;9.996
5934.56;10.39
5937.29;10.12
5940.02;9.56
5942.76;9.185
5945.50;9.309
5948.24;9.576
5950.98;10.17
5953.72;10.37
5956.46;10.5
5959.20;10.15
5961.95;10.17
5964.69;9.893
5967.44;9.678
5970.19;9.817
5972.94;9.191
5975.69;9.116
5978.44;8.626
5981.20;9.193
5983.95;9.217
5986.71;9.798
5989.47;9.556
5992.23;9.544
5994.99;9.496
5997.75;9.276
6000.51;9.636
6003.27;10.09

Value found 0.16 mag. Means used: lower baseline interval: 8.92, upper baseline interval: 9.55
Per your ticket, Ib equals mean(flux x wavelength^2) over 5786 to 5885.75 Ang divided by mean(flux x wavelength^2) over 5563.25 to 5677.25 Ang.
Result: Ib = 1.06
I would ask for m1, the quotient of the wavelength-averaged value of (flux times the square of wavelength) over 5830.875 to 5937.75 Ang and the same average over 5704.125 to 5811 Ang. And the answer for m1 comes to 1.1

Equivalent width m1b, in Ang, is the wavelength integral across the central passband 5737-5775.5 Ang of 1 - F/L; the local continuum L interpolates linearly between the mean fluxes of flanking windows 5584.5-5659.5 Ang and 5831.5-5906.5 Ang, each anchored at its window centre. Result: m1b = 1.1 Ang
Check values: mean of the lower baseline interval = 8.31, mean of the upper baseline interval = 8.85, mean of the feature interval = 8.36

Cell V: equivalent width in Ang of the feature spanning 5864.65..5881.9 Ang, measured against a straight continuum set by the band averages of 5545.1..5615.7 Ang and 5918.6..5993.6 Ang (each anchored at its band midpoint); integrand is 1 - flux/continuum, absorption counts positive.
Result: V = 0.7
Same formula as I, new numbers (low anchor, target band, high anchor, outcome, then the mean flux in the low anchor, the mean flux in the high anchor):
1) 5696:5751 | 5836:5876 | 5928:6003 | 0.062 mag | 8.48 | 9.69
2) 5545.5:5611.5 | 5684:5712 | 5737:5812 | -0.013 mag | 8.92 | 8.08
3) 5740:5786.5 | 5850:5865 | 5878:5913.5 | -0.022 mag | 8.3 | 8.91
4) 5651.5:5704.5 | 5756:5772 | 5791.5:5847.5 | -0.026 mag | 8.63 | 7.9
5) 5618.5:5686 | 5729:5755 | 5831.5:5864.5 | 0.009 mag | 8.46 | 8.56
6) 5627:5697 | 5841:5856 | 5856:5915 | 0.036 mag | 8.54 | 8.88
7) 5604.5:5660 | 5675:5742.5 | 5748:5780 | -0.047 mag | 8.23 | 8.22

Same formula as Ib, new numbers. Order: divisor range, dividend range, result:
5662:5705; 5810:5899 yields 1.06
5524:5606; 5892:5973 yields 1.19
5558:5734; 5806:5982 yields 1.15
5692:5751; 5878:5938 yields 1.15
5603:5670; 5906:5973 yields 1.27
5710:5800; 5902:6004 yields 1.22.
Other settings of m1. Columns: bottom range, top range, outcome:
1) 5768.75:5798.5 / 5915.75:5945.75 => 1.25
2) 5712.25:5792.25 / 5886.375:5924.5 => 1.11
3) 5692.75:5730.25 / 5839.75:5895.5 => 1.11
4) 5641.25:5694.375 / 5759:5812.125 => 0.95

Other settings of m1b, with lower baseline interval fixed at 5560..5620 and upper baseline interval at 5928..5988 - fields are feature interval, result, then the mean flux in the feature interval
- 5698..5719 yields 1.18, 8.55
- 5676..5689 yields -0.01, 8.99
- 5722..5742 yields 1.60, 8.39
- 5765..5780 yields 1.83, 8.1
